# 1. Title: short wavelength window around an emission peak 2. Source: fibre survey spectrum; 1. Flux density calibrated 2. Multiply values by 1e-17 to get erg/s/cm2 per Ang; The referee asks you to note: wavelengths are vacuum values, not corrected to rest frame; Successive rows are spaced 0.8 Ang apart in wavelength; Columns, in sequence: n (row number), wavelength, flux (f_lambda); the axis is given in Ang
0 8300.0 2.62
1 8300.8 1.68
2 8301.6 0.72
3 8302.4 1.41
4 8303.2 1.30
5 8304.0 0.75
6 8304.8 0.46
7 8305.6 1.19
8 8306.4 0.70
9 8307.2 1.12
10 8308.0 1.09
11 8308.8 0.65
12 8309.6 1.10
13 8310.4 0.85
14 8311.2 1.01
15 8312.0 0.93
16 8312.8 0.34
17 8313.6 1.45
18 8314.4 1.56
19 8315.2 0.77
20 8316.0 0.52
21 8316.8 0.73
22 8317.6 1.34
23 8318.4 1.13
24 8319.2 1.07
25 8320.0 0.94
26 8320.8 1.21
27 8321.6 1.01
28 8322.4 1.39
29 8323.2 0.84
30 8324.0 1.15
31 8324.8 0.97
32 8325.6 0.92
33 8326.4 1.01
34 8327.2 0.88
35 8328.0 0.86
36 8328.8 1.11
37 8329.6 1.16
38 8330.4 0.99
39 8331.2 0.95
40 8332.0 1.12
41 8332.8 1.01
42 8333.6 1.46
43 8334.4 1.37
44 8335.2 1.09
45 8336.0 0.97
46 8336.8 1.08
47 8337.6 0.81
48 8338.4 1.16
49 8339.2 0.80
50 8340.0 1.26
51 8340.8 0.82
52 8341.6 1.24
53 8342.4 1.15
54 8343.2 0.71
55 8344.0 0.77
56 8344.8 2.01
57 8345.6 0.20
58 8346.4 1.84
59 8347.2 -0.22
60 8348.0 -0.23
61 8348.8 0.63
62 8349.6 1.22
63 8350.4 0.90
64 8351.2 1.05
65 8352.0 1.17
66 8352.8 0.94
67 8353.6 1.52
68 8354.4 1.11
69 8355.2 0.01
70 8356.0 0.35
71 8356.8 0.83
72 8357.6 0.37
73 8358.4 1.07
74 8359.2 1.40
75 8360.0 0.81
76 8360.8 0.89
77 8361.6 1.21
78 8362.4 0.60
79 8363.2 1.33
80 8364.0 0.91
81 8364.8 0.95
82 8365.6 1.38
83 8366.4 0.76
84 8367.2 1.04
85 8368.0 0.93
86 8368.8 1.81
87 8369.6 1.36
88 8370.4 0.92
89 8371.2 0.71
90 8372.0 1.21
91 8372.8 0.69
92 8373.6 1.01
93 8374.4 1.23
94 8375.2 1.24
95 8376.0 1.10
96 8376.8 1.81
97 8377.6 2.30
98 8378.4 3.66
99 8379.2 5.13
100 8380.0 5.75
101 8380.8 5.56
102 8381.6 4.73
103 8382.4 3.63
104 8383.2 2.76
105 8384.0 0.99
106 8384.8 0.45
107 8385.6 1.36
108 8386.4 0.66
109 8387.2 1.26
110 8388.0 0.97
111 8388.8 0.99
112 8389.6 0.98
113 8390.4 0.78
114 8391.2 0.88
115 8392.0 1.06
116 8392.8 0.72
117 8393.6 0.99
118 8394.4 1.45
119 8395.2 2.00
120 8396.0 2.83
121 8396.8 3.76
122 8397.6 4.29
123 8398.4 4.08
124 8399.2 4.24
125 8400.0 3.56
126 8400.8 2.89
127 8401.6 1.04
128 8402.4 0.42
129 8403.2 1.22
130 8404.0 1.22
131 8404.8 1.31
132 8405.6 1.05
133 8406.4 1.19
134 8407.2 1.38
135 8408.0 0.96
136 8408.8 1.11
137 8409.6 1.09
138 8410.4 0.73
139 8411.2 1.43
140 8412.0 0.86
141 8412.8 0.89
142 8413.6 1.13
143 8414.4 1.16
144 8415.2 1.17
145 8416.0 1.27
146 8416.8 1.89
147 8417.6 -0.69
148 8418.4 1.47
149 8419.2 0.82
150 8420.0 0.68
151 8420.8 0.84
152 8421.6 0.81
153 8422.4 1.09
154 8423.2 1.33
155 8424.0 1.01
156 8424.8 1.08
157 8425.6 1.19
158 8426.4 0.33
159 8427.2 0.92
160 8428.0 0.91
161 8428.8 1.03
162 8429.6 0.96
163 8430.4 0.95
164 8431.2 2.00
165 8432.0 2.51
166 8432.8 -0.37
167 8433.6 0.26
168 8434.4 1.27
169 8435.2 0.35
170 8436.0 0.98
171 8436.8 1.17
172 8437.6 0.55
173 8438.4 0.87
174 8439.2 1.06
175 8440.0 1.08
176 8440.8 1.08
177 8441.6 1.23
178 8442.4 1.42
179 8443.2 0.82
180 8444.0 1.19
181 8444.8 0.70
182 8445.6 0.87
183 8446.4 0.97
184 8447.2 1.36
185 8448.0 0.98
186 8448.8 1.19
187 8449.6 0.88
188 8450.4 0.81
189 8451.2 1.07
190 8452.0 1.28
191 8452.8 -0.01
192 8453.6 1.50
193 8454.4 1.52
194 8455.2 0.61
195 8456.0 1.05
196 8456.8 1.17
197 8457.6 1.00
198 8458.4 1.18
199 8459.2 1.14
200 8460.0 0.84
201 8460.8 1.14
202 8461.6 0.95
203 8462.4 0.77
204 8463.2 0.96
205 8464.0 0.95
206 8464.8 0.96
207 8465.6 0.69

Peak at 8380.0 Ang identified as [S II] 6716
